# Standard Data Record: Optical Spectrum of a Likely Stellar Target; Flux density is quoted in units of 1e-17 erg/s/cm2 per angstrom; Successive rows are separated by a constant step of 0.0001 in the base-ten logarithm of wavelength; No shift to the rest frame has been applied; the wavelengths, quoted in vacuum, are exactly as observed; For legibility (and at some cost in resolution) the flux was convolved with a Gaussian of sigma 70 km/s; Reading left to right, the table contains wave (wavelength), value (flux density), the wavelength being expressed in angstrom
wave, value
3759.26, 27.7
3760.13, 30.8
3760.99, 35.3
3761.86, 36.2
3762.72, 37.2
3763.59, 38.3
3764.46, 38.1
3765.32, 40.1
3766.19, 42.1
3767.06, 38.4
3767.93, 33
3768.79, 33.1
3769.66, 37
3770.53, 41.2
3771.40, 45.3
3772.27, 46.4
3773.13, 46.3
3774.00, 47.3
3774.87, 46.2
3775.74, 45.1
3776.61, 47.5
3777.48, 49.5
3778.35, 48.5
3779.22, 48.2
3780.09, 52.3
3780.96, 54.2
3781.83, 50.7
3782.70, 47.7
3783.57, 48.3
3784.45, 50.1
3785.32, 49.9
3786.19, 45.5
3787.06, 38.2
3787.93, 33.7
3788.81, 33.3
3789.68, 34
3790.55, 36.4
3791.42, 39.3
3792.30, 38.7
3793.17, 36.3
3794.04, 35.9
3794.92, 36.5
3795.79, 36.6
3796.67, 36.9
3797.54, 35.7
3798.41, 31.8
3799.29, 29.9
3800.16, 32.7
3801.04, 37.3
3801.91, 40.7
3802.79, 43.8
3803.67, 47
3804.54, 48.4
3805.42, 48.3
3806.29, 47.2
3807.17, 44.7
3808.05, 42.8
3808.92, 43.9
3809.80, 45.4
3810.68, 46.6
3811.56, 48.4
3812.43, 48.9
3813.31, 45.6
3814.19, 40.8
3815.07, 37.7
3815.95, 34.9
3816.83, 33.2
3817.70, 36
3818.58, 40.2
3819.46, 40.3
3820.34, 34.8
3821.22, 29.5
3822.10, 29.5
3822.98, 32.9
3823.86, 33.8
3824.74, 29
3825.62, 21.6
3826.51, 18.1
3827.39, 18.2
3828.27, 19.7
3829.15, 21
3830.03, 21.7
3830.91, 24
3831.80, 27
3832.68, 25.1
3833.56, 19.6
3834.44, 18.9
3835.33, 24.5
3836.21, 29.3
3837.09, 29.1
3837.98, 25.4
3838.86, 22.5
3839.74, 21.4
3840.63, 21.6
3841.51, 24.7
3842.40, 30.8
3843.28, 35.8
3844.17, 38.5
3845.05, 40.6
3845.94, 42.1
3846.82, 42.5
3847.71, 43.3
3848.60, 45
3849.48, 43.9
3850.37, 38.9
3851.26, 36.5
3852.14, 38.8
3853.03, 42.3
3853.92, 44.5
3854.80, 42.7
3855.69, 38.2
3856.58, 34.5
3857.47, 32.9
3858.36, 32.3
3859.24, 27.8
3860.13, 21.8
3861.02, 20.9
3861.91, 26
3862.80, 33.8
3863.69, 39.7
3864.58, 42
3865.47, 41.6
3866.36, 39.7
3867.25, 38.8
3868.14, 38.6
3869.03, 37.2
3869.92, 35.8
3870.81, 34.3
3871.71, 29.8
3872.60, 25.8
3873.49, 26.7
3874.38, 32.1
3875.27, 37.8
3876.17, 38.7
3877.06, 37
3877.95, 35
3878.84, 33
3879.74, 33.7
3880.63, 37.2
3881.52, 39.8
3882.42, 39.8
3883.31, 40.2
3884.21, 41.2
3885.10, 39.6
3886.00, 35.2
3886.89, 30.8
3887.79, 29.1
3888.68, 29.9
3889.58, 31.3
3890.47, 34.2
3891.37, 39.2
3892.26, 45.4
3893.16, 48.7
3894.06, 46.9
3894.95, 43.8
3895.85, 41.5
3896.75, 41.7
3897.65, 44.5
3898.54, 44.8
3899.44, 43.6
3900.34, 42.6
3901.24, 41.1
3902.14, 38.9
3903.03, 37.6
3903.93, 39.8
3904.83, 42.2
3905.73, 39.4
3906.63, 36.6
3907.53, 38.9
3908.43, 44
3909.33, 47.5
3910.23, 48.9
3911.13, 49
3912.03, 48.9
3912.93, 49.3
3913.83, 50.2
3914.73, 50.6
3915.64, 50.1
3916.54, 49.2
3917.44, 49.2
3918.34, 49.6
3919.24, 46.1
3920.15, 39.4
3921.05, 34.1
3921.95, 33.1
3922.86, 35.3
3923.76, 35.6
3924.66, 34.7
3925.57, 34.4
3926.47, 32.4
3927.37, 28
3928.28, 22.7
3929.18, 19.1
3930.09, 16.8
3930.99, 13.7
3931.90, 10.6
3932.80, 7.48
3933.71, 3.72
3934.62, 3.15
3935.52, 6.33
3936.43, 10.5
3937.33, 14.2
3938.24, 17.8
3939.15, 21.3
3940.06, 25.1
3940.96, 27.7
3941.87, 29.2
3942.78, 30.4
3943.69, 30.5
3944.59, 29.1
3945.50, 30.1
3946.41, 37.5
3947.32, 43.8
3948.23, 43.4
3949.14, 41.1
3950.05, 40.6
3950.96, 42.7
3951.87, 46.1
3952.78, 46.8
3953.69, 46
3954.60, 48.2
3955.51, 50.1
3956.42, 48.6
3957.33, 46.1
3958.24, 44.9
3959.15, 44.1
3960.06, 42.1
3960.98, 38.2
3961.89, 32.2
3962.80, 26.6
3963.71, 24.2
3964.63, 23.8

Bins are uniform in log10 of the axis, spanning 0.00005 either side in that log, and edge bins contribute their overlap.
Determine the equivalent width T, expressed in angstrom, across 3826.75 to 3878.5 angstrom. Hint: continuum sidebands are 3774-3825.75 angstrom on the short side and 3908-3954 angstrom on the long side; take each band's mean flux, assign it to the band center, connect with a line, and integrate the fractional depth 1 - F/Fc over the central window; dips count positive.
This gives 7.3 angstrom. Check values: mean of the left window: 40.9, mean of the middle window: 32.4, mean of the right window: 33.2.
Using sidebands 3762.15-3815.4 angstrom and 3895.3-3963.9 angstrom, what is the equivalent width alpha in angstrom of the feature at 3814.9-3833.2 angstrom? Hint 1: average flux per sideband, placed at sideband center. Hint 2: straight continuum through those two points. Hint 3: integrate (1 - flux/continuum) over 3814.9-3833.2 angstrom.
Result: 5.32 angstrom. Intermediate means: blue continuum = 42.1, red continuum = 35.8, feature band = 28.8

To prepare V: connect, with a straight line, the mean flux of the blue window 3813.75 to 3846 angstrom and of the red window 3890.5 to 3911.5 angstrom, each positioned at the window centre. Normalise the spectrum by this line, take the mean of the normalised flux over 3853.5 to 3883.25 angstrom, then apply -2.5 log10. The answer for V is 0.04 mag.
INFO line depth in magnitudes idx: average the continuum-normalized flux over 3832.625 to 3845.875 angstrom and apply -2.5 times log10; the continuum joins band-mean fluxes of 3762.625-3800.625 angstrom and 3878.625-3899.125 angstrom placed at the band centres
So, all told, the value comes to 0.40 mag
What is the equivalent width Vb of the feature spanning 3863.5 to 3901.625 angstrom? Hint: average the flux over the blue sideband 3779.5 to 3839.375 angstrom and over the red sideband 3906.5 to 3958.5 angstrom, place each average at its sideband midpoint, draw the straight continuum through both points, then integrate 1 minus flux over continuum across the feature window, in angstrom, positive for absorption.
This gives -2.86 angstrom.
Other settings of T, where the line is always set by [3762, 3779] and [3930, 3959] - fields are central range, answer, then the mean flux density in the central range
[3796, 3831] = 2.7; 36.2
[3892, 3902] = -3.1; 43.8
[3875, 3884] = -0.7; 37.3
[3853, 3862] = 0.8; 32.9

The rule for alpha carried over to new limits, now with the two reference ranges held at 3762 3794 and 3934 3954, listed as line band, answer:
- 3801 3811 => -1.1 angstrom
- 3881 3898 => -2.5 angstrom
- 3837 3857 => 0.7 angstrom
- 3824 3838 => 5.5 angstrom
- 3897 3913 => -5.0 angstrom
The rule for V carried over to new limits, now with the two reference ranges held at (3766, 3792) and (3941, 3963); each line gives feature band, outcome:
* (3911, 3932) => 0.10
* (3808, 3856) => 0.25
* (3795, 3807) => 0.09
